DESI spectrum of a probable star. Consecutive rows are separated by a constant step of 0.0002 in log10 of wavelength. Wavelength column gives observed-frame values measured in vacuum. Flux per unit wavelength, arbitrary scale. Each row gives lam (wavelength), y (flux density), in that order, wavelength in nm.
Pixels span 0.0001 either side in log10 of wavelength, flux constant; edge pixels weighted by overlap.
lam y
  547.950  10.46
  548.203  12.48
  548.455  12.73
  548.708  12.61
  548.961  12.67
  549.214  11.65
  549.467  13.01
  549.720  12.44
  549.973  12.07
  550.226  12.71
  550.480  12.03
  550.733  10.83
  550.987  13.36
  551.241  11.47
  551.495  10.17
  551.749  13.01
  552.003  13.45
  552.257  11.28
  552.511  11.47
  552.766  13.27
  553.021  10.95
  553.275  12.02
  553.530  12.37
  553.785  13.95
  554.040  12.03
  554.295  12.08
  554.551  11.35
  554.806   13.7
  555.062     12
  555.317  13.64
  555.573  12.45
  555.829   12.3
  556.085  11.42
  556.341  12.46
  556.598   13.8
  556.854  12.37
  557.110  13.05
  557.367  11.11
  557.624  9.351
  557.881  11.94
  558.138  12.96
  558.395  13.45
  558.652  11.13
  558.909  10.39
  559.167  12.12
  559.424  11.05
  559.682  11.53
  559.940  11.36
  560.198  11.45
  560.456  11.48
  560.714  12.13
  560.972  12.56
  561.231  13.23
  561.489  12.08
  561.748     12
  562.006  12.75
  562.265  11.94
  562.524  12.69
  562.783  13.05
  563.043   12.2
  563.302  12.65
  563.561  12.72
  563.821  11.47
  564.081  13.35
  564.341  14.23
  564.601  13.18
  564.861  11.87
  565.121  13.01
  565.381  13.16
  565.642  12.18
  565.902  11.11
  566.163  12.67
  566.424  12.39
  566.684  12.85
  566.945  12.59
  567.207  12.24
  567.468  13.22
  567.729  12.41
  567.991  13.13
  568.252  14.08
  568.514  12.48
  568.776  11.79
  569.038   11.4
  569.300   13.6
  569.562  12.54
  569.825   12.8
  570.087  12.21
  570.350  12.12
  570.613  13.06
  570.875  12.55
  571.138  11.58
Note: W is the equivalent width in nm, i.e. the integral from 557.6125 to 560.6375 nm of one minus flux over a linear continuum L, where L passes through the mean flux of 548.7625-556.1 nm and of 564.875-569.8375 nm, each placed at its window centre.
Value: 0.19 nm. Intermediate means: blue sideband 12.3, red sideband 12.6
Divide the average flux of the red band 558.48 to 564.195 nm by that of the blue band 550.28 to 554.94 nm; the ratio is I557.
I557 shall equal 0.99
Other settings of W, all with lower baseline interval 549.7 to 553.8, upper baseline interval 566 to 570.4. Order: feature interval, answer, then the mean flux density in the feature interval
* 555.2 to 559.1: 0.05 nm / 12.1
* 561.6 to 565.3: -0.05 nm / 12.7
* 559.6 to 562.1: 0.07 nm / 12.1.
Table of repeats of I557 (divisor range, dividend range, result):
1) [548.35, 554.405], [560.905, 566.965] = 1.03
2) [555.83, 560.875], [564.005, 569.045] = 1.07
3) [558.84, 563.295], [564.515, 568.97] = 1.05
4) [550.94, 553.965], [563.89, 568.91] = 1.04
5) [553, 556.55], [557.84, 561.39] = 0.96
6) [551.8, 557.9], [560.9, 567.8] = 1.03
